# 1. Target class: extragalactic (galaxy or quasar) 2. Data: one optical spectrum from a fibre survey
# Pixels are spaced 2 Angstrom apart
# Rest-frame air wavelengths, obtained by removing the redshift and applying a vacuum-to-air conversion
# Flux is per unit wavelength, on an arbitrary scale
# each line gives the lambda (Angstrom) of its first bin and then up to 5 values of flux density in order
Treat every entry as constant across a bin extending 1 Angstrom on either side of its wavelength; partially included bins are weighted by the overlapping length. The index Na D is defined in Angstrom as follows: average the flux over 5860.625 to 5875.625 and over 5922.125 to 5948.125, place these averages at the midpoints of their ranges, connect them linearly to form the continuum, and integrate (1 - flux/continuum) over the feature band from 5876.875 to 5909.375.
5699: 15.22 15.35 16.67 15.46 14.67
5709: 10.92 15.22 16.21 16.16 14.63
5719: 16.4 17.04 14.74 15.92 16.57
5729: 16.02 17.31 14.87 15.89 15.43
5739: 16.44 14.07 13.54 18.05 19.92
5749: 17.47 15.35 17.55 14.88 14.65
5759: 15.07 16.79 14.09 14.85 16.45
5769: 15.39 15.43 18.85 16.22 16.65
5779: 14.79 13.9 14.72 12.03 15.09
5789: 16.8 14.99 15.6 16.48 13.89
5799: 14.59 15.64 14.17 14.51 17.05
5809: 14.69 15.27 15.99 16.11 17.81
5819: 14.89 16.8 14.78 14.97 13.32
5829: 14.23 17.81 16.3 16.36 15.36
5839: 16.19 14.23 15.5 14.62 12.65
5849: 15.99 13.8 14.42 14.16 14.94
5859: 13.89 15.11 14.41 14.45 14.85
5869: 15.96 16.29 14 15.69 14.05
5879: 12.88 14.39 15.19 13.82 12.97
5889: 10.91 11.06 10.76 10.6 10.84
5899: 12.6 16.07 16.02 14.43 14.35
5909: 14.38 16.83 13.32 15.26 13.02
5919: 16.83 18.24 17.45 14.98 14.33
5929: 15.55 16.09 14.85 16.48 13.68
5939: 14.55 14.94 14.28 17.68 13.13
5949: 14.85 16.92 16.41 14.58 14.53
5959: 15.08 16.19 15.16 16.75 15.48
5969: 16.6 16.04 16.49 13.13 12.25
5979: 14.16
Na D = 4.12 Angstrom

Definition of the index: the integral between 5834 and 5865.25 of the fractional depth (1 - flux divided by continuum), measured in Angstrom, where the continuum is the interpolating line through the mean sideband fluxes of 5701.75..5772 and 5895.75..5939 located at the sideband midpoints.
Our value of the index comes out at 1.03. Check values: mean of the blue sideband 15.7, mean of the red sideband 15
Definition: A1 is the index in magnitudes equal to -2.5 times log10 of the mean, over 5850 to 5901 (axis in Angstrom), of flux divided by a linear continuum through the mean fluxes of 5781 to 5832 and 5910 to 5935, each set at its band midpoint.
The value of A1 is 0.13 mag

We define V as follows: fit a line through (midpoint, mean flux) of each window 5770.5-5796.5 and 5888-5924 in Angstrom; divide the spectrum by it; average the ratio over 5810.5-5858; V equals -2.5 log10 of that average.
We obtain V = -0.027 mag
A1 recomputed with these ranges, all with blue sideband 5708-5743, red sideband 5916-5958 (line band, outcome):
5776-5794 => 0.04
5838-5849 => 0.05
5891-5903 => 0.24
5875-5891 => 0.15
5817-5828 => 0.02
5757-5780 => -0.03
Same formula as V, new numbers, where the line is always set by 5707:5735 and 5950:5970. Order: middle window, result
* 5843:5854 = 0.090 mag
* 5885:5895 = 0.330 mag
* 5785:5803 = 0.033 mag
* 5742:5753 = -0.092 mag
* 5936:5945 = 0.073 mag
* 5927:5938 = 0.035 mag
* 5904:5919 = 0.075 mag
